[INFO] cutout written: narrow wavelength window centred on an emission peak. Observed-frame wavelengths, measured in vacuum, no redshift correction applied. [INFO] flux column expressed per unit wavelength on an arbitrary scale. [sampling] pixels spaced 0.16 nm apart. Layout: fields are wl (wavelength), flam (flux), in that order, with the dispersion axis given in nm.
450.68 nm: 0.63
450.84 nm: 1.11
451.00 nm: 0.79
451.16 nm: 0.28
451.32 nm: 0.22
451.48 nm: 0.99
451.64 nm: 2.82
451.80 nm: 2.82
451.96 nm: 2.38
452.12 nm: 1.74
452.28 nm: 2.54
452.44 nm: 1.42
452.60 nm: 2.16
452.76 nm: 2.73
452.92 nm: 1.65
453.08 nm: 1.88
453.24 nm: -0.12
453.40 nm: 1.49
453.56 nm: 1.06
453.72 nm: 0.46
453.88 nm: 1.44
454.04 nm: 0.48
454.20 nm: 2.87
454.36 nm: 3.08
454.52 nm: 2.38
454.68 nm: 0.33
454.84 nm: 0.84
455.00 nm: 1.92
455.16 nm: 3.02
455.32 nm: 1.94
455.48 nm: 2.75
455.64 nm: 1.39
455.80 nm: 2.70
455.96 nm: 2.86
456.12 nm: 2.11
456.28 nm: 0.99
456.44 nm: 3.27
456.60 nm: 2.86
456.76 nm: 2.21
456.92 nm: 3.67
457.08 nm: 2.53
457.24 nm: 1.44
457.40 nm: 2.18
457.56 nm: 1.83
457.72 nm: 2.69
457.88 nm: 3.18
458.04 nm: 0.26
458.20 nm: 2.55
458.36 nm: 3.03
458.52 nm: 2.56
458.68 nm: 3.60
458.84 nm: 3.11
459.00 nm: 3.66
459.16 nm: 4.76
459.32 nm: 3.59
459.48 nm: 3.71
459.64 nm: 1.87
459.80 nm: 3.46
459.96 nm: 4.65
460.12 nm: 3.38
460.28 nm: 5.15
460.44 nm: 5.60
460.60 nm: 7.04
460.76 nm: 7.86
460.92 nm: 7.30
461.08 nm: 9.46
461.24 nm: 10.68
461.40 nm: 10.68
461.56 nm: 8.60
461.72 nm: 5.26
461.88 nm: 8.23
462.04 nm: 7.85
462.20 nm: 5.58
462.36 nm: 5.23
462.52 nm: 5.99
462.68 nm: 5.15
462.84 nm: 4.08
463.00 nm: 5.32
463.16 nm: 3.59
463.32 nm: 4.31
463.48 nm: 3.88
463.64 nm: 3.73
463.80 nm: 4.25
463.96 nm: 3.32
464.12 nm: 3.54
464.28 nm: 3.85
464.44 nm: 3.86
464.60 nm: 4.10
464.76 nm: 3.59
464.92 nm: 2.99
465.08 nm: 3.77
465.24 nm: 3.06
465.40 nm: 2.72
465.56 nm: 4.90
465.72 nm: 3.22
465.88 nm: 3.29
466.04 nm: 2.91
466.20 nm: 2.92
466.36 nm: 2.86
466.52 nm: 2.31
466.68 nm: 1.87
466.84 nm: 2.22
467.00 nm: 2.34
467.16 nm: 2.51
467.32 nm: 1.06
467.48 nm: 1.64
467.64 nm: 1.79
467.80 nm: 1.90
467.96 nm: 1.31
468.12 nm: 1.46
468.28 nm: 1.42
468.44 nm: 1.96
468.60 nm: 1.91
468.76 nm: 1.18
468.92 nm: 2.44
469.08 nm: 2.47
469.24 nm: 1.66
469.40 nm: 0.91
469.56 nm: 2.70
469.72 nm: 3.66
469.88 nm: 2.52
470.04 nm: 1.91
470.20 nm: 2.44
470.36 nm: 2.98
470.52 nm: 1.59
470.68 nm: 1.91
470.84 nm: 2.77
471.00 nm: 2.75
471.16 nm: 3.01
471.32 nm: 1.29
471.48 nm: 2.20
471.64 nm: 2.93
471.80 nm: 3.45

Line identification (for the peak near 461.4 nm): Lyman alpha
